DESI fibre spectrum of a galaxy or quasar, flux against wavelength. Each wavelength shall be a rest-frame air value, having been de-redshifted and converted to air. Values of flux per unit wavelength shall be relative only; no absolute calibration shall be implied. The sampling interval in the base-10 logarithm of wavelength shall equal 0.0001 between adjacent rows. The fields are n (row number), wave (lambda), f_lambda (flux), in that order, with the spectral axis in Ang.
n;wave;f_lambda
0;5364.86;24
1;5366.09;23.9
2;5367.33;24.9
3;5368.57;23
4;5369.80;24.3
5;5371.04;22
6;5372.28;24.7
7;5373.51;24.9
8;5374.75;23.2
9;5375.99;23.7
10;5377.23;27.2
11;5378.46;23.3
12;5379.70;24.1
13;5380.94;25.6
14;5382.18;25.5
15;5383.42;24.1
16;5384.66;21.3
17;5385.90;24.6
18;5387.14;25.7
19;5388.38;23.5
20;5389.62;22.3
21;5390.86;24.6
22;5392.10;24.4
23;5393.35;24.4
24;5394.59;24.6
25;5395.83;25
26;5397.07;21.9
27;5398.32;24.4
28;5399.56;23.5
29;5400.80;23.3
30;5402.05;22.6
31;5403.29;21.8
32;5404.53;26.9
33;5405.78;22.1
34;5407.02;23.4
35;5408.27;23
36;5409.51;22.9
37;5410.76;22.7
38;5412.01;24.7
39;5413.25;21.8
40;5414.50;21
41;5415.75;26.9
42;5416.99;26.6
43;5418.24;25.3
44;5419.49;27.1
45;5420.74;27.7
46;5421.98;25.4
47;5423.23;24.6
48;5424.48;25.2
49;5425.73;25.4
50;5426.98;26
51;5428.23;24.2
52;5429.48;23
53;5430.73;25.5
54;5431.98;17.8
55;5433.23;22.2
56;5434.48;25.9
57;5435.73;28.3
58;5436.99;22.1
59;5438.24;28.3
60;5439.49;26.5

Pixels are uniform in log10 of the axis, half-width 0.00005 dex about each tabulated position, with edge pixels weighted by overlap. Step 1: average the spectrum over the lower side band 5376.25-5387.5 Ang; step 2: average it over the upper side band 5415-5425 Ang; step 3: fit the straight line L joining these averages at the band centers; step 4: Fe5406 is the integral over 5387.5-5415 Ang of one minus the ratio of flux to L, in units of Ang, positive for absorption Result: 2.03 Ang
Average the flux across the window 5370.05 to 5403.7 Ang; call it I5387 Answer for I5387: 23.9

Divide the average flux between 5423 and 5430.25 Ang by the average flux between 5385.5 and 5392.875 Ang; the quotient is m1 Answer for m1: 1.02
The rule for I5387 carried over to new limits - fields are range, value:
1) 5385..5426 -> 24.2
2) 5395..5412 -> 23.4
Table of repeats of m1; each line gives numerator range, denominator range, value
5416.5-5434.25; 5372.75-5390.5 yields 1.02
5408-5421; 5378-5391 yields 1.02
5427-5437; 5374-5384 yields 0.97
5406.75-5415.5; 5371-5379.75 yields 0.94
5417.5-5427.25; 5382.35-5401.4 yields 1.08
